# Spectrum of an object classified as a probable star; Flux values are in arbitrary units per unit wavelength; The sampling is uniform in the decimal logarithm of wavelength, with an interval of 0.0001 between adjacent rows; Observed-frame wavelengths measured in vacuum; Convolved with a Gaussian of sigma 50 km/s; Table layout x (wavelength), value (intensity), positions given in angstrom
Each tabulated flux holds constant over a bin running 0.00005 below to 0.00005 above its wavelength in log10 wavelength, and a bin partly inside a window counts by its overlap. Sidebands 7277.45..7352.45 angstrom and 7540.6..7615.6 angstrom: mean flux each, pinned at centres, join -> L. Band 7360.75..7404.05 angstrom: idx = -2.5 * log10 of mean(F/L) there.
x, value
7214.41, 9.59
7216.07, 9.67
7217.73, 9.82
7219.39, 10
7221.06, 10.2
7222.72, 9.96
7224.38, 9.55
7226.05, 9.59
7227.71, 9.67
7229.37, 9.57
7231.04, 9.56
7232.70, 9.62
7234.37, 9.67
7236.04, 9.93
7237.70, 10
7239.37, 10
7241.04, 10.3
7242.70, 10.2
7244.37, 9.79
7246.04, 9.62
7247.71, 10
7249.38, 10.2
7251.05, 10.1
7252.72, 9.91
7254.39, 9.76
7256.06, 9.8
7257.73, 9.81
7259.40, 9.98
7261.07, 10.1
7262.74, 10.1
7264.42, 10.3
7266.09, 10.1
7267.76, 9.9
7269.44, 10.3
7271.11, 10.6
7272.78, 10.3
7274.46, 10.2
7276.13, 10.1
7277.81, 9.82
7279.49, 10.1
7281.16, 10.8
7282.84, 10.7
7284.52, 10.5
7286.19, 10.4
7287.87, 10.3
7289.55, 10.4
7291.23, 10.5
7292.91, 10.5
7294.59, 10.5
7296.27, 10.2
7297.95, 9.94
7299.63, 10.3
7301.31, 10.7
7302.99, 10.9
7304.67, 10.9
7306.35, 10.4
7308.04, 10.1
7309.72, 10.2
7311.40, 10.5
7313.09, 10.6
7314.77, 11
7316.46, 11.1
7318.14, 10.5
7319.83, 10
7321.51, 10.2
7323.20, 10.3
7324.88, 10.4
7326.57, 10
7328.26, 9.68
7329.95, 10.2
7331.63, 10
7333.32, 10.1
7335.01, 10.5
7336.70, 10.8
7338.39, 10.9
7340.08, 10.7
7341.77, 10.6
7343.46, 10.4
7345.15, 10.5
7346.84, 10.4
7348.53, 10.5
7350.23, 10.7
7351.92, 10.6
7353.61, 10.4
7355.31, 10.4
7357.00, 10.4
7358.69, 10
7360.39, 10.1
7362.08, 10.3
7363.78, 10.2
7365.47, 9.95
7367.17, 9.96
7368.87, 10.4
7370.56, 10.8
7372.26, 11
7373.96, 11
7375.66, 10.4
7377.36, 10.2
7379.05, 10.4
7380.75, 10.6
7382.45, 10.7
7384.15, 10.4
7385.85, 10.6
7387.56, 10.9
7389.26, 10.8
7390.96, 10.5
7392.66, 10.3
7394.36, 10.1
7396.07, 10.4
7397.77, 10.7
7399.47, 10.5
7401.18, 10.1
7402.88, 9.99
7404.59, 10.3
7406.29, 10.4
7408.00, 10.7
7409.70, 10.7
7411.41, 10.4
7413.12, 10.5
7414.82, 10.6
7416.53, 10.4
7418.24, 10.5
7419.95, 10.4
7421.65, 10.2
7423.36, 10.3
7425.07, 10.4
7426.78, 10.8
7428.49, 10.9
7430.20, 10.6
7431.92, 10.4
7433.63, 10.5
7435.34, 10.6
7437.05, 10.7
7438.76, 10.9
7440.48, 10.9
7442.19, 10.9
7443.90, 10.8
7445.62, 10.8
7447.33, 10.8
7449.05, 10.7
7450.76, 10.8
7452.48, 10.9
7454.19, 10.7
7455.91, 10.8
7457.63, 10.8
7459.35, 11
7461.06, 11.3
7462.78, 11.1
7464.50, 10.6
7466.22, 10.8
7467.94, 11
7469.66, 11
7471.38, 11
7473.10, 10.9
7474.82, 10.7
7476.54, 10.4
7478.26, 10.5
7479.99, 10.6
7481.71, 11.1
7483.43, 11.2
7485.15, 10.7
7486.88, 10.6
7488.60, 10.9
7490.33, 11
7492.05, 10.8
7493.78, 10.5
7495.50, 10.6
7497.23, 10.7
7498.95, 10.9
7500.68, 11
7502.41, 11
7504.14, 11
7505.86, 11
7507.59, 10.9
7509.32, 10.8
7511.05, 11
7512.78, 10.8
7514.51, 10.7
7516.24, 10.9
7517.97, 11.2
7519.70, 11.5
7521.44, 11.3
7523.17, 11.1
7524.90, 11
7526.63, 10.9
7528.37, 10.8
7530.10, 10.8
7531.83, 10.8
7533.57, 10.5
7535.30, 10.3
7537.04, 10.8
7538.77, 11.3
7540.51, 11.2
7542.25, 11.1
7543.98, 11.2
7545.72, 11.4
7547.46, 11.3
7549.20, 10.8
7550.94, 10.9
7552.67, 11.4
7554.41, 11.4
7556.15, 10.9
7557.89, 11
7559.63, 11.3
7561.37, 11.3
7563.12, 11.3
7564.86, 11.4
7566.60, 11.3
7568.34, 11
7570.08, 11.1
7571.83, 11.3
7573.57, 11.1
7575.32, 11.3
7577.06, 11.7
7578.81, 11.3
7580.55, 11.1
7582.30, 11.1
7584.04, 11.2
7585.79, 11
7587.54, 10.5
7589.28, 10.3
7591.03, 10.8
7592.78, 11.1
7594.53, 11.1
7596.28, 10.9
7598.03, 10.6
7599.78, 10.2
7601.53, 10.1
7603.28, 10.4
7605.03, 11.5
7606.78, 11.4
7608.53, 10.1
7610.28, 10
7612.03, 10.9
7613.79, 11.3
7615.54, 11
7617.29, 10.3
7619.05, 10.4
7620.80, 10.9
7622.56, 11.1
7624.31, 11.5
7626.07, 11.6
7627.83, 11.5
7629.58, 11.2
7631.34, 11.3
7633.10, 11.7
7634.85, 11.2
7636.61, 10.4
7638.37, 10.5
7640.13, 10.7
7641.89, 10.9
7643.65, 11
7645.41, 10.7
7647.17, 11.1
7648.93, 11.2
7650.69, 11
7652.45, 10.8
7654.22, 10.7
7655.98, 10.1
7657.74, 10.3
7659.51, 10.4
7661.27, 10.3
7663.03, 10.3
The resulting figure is 0.01 mag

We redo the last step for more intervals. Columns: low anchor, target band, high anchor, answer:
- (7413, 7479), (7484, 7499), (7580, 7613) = 0.00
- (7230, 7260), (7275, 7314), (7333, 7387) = -0.03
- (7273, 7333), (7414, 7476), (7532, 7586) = 0.01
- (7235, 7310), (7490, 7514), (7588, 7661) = -0.02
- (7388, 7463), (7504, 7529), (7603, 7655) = -0.02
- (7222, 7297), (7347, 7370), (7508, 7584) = 0.01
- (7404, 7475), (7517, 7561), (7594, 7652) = -0.02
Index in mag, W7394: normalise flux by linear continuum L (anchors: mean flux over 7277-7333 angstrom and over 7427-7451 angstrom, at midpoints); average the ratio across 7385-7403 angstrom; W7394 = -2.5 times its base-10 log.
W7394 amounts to 0.02 mag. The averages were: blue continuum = 10.4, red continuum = 10.7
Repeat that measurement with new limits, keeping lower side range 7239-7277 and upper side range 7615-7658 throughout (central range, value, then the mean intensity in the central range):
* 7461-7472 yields -0.04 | 10.9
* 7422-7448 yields -0.02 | 10.7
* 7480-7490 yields -0.03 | 10.9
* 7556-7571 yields -0.04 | 11.2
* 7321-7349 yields -0.01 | 10.4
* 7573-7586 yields -0.04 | 11.2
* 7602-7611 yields 0.02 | 10.7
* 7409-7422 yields 0.00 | 10.5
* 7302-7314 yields -0.04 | 10.5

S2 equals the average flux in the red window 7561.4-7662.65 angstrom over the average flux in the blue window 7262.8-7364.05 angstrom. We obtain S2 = 1.05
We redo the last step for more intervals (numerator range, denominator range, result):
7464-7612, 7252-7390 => 1.05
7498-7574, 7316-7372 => 1.07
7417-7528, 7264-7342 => 1.04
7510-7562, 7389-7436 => 1.05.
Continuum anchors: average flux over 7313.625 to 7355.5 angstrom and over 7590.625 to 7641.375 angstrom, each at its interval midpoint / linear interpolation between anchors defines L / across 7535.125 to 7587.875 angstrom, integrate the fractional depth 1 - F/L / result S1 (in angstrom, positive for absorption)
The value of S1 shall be -1.7 angstrom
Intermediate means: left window 10.4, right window 10.9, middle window 11.2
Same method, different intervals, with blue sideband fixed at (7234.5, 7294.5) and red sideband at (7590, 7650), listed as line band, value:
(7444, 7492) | -1.2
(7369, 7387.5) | -0.4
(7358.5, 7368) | 0.2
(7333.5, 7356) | -0.5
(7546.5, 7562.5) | -0.6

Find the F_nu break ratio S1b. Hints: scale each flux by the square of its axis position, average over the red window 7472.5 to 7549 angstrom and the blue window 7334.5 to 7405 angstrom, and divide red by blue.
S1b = 1.08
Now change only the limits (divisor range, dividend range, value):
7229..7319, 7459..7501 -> 1.12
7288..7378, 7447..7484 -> 1.08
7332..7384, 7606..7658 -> 1.12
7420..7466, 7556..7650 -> 1.07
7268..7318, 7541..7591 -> 1.15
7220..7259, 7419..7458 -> 1.14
